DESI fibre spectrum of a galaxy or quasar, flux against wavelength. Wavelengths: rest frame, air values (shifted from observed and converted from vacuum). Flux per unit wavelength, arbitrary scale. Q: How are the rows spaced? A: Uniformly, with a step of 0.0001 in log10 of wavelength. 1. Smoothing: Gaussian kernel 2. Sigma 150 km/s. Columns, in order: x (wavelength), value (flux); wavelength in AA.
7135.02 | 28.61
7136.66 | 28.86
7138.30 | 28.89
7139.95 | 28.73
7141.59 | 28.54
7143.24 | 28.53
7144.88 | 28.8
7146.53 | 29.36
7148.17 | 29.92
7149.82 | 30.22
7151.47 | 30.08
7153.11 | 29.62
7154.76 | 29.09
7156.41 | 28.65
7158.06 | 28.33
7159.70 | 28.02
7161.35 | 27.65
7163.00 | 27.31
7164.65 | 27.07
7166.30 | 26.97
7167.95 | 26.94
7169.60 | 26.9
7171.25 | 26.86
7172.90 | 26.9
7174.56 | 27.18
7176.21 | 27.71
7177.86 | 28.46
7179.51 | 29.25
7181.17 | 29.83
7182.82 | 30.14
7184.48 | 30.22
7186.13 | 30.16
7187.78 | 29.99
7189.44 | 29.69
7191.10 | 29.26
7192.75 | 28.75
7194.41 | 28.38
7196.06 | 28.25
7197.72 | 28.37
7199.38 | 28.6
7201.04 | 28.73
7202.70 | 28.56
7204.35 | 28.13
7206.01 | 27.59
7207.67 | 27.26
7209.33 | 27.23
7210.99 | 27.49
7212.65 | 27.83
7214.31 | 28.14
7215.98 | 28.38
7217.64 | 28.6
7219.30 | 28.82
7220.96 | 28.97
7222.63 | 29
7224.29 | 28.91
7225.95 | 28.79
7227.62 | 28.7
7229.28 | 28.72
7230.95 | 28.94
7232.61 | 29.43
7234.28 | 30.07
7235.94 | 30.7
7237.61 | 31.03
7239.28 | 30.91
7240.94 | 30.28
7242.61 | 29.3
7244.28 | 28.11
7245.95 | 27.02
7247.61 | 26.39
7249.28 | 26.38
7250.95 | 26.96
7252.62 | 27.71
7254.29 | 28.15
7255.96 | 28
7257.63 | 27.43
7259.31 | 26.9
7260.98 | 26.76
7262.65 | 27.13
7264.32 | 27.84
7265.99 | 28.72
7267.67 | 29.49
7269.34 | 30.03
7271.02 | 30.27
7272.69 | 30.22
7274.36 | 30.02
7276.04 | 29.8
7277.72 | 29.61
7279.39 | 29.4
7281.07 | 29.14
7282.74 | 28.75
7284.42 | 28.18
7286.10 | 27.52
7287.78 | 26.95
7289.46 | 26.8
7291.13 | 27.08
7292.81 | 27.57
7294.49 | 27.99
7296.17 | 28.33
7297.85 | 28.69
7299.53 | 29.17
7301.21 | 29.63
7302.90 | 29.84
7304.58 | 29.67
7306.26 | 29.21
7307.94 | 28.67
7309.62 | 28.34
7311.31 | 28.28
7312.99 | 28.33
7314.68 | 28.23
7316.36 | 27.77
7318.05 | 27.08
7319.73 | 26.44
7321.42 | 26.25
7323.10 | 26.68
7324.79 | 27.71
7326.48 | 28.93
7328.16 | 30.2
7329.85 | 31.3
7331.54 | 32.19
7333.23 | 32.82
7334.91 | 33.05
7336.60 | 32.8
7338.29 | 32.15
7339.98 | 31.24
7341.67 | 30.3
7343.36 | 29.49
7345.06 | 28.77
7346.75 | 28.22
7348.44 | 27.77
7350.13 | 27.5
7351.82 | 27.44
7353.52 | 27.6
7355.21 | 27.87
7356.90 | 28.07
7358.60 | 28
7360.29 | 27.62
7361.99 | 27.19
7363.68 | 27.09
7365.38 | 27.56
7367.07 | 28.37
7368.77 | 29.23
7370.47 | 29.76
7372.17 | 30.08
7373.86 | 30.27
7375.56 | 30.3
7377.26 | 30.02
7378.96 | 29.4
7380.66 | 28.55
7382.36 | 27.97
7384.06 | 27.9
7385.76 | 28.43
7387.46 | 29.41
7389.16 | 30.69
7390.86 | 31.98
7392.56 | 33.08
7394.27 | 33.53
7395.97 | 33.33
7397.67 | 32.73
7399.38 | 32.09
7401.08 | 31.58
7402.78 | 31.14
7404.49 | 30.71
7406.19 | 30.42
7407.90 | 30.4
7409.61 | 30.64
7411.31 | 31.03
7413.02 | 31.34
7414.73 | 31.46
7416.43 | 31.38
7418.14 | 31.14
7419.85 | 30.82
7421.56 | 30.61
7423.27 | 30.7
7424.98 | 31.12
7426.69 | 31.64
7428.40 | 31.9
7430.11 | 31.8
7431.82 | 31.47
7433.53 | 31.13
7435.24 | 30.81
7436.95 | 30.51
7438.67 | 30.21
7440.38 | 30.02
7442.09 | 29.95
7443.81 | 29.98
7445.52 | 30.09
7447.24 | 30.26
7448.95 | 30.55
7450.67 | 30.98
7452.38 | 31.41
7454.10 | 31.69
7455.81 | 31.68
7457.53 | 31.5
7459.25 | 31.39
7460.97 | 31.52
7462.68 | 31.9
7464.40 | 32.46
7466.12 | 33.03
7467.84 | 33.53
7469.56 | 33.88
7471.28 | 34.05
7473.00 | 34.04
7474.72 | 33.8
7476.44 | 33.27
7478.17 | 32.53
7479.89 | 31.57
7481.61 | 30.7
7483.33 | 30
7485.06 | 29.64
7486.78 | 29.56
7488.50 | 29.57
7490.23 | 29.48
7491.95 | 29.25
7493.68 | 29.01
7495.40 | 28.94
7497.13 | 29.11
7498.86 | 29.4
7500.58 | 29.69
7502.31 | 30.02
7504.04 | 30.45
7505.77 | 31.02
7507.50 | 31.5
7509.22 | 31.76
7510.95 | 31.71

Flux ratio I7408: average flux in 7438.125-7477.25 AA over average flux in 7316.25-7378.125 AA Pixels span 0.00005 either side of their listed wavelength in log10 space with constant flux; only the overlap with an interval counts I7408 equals 1.09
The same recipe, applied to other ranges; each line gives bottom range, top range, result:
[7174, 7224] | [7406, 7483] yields 1.10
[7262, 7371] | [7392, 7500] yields 1.08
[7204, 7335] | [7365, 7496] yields 1.08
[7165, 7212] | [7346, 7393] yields 1.02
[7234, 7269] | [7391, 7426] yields 1.11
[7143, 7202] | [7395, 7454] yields 1.09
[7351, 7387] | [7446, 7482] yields 1.13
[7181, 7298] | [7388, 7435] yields 1.10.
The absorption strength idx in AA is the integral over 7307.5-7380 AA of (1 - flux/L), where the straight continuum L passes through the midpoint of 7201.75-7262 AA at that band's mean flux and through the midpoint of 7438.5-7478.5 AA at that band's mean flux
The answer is 2.6 AA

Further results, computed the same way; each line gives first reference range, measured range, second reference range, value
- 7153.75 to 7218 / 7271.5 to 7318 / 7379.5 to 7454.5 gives 1.38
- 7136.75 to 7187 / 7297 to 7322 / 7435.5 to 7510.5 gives 1.13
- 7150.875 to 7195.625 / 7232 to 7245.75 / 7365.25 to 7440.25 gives -0.35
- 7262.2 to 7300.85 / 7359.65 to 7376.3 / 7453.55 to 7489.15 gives 0.79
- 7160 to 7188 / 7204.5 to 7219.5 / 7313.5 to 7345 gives 0.33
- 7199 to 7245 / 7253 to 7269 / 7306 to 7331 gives 0.40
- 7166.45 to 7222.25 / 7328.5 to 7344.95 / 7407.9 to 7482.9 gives -0.75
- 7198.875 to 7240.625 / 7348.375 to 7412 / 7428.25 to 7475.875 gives 2.27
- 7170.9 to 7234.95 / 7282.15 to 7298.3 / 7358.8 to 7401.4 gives 0.83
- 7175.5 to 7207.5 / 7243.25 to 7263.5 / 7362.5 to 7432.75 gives 1.48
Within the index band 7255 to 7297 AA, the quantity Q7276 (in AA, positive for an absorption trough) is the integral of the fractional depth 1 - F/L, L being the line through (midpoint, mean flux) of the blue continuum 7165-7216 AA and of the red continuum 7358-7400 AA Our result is 0.8 AA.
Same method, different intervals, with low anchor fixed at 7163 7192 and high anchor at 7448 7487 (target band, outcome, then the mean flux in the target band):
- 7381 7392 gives 0.54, 29.5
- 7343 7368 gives 2.23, 27.9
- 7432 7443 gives 0.39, 30.5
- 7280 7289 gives 0.50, 28.1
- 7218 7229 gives 0.05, 28.9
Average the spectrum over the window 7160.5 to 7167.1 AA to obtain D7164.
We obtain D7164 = 27.2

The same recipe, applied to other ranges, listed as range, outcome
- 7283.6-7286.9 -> 27.8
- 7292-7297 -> 28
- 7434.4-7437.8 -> 30.7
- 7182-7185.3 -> 30.1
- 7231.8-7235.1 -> 29.7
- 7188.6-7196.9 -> 28.9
